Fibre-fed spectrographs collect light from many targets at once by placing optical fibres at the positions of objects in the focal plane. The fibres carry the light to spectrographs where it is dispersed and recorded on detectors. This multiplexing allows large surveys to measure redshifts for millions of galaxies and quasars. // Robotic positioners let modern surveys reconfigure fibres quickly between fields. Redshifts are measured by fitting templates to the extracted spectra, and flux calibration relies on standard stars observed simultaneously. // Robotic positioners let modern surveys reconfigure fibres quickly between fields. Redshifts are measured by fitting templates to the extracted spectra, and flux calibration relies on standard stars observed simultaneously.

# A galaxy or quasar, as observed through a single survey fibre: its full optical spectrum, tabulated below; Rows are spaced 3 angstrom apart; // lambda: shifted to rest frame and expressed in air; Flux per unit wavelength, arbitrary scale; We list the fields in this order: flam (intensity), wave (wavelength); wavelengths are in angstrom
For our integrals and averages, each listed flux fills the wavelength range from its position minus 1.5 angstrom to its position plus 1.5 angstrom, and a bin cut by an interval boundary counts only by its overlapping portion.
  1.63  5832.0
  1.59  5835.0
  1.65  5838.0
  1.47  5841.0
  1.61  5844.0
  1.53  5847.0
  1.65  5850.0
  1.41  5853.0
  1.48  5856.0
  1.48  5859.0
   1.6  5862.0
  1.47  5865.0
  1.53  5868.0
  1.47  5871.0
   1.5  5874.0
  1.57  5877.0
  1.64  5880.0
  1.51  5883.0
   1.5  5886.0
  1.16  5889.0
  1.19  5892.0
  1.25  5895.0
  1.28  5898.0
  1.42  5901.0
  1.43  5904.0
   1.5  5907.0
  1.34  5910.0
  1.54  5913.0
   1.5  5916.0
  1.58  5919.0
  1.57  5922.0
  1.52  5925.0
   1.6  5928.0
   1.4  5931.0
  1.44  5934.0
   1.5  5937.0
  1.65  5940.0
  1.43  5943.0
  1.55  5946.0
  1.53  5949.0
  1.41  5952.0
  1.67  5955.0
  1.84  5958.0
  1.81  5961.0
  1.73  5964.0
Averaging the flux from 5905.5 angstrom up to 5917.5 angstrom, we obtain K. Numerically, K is 1.47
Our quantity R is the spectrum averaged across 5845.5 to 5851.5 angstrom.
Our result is 1.59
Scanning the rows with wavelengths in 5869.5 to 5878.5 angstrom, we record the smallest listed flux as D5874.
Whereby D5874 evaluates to 1.47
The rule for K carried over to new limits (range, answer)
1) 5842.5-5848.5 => 1.57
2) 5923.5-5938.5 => 1.49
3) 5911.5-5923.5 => 1.55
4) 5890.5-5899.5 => 1.24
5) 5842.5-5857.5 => 1.54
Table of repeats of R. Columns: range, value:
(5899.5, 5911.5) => 1.42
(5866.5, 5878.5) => 1.52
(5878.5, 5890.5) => 1.45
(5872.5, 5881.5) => 1.57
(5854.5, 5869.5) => 1.51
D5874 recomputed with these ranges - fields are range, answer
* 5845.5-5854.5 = 1.41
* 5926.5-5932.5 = 1.4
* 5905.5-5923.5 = 1.34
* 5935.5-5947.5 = 1.43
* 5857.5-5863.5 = 1.48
